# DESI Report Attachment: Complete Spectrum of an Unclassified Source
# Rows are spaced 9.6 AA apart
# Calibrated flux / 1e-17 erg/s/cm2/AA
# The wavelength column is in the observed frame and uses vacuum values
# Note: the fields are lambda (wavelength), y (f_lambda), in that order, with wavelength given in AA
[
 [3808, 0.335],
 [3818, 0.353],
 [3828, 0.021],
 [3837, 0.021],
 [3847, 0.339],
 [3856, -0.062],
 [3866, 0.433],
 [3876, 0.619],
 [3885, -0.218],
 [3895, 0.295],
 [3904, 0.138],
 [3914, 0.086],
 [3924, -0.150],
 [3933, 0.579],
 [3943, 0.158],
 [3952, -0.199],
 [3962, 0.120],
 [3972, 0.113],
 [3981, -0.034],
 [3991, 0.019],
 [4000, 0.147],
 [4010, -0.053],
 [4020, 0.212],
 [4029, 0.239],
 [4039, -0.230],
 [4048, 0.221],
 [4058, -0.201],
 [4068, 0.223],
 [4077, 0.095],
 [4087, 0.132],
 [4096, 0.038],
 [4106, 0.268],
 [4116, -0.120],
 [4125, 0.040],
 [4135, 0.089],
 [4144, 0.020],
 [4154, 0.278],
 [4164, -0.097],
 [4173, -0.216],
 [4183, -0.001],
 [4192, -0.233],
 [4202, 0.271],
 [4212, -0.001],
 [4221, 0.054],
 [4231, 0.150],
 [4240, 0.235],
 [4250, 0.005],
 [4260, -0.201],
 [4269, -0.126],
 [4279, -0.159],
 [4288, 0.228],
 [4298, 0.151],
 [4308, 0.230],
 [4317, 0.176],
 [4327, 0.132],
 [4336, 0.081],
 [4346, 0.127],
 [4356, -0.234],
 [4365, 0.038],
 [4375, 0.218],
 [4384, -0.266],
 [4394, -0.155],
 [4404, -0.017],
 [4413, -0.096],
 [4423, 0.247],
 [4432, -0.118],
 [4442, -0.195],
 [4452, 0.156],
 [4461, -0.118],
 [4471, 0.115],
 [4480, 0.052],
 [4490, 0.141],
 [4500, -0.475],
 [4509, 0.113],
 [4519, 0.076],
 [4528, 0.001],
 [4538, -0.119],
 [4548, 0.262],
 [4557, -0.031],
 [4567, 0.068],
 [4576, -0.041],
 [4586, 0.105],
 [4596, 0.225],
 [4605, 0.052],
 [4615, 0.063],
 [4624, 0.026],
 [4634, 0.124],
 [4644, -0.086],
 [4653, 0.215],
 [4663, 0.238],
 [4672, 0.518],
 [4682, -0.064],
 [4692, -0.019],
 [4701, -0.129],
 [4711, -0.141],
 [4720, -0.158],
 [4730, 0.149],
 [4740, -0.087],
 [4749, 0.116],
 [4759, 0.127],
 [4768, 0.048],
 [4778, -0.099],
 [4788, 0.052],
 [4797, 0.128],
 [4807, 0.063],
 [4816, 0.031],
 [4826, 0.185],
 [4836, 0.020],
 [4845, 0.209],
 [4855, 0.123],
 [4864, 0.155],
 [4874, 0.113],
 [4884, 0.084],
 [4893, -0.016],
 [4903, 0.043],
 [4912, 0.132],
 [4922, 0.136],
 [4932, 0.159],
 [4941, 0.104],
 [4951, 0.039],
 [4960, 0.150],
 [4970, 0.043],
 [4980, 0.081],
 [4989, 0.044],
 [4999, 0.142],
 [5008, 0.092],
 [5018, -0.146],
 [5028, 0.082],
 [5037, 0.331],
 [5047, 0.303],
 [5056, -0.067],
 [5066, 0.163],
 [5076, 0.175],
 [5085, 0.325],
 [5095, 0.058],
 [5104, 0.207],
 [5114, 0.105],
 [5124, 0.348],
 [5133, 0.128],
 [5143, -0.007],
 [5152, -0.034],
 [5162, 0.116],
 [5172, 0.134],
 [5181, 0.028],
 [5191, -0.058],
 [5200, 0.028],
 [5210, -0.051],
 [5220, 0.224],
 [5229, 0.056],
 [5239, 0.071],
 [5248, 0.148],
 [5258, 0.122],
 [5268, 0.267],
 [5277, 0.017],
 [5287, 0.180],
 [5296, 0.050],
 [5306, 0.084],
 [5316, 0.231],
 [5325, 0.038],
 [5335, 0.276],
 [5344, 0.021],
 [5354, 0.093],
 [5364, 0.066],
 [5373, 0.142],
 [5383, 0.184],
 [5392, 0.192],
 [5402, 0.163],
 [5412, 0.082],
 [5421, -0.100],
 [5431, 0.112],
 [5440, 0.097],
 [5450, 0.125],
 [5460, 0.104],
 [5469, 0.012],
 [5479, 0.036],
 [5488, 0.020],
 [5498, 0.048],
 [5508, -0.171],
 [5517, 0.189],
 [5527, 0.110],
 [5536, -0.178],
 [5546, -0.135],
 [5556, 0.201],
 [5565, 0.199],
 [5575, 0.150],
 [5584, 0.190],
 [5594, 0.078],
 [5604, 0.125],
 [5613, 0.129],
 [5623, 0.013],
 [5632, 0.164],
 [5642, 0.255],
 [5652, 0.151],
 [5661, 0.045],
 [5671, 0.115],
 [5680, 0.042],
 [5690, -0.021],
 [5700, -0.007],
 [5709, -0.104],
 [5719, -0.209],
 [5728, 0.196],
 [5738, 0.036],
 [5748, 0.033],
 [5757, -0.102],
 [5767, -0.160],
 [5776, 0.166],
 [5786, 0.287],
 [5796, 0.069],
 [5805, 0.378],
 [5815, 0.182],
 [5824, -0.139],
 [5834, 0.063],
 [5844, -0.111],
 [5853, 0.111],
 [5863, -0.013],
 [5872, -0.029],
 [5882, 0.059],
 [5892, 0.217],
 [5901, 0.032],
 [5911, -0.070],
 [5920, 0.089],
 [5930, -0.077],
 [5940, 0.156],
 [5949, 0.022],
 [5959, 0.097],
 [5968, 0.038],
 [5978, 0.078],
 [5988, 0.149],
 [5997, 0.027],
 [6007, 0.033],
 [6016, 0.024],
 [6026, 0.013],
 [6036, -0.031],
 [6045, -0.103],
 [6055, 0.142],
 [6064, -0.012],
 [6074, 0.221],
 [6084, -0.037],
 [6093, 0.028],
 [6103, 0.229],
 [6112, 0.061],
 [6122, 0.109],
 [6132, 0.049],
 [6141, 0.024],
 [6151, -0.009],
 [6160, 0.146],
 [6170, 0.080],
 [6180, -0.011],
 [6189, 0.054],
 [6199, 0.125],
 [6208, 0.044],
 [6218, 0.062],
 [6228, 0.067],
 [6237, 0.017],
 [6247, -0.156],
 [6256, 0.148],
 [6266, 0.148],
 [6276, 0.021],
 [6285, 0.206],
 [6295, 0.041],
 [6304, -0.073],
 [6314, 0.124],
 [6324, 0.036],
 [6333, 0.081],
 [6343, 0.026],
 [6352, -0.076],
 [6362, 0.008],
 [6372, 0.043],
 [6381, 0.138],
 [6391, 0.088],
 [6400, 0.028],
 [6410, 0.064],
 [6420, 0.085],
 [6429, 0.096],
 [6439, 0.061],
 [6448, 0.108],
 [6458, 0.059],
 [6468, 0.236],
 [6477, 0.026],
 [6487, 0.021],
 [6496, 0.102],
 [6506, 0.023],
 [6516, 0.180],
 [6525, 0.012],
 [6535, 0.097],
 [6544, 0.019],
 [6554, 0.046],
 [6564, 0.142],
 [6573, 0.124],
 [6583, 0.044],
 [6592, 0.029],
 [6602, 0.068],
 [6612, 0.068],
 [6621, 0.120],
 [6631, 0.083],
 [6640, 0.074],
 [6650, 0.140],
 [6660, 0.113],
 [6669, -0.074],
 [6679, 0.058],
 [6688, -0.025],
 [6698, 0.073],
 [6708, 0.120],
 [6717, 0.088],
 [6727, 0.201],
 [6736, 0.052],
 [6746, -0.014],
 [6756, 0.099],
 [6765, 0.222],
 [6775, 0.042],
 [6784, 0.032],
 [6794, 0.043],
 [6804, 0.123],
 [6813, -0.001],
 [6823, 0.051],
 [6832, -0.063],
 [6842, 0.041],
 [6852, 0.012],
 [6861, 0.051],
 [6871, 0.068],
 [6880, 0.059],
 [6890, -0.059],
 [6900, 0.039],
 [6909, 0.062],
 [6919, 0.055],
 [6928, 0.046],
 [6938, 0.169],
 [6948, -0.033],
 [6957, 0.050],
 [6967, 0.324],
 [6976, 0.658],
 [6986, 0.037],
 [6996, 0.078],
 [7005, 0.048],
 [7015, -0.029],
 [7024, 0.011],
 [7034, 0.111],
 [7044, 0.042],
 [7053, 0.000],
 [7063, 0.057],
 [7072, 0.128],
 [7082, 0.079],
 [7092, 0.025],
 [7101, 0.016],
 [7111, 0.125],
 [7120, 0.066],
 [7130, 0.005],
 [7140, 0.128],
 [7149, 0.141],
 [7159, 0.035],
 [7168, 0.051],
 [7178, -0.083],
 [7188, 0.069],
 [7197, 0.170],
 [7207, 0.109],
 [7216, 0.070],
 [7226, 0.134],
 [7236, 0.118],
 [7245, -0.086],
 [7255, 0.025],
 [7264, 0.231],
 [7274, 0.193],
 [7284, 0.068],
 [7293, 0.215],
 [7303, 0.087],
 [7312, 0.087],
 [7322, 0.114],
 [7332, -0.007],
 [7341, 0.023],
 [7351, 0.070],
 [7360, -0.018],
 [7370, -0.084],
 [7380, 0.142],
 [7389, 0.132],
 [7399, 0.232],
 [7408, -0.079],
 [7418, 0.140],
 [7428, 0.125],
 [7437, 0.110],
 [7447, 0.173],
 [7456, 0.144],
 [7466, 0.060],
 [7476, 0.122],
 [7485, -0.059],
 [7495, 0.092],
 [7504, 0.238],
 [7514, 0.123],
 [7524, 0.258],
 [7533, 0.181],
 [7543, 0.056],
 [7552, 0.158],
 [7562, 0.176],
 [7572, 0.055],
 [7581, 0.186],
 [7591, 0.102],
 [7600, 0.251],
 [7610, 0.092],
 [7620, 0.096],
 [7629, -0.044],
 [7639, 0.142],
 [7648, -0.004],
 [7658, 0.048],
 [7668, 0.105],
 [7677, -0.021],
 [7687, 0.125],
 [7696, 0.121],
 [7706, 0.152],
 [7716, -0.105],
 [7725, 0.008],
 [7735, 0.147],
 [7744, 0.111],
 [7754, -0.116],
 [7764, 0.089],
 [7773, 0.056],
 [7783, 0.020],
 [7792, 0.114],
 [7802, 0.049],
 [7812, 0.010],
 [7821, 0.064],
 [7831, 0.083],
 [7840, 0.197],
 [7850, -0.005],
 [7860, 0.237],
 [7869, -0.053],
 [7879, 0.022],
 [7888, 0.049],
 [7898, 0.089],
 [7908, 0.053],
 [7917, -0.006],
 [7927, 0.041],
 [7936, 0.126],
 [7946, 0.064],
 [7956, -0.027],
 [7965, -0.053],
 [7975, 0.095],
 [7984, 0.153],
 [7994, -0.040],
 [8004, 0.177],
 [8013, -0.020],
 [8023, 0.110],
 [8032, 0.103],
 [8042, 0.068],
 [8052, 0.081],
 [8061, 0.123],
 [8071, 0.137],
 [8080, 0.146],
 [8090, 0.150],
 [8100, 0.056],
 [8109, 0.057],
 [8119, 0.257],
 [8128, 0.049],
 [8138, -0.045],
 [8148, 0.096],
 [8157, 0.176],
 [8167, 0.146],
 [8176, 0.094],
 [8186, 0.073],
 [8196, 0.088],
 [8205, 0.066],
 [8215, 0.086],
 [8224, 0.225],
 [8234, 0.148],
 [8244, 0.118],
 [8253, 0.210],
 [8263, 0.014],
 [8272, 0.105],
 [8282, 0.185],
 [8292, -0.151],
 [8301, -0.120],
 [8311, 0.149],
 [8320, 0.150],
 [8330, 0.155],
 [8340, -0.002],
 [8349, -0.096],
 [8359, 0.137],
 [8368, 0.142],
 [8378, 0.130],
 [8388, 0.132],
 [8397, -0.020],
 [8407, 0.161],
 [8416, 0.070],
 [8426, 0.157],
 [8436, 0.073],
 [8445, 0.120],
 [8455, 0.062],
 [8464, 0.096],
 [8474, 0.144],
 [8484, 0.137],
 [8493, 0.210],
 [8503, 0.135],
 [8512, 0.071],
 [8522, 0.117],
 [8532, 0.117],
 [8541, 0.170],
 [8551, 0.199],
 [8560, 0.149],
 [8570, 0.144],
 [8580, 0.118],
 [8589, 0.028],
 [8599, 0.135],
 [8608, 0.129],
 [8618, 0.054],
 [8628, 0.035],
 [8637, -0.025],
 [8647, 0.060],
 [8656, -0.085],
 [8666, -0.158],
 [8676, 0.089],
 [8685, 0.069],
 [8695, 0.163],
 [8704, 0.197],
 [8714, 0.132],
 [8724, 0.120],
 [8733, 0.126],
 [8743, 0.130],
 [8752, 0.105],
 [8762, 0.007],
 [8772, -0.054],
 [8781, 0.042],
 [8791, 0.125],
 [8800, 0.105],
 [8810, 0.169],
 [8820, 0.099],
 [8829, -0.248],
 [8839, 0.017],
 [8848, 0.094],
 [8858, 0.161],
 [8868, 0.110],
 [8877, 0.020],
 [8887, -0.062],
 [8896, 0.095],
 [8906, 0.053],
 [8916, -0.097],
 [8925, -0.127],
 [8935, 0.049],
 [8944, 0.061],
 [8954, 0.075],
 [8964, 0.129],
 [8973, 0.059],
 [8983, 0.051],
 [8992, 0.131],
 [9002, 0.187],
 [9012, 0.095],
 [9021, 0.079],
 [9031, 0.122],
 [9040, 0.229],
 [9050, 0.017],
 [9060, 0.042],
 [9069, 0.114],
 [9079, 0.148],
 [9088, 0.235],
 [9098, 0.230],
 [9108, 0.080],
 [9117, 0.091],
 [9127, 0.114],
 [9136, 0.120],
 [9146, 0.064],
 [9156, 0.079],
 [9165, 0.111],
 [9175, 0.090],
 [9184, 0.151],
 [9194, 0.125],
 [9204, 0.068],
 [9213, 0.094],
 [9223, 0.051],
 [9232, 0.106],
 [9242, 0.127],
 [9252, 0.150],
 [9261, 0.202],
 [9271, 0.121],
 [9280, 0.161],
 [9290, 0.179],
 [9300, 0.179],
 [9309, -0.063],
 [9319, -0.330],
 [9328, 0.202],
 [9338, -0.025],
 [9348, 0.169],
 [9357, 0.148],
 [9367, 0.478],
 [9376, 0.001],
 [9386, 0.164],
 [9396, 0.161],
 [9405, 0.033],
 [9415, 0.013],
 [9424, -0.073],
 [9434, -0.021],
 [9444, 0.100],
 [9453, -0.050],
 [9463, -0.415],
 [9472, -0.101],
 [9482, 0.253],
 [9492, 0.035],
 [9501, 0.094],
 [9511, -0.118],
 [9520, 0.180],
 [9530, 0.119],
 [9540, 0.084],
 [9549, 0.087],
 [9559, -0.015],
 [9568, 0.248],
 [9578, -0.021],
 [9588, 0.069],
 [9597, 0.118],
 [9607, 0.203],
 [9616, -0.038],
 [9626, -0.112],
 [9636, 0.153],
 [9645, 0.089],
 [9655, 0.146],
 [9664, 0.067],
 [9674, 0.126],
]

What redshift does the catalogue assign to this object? 0.87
